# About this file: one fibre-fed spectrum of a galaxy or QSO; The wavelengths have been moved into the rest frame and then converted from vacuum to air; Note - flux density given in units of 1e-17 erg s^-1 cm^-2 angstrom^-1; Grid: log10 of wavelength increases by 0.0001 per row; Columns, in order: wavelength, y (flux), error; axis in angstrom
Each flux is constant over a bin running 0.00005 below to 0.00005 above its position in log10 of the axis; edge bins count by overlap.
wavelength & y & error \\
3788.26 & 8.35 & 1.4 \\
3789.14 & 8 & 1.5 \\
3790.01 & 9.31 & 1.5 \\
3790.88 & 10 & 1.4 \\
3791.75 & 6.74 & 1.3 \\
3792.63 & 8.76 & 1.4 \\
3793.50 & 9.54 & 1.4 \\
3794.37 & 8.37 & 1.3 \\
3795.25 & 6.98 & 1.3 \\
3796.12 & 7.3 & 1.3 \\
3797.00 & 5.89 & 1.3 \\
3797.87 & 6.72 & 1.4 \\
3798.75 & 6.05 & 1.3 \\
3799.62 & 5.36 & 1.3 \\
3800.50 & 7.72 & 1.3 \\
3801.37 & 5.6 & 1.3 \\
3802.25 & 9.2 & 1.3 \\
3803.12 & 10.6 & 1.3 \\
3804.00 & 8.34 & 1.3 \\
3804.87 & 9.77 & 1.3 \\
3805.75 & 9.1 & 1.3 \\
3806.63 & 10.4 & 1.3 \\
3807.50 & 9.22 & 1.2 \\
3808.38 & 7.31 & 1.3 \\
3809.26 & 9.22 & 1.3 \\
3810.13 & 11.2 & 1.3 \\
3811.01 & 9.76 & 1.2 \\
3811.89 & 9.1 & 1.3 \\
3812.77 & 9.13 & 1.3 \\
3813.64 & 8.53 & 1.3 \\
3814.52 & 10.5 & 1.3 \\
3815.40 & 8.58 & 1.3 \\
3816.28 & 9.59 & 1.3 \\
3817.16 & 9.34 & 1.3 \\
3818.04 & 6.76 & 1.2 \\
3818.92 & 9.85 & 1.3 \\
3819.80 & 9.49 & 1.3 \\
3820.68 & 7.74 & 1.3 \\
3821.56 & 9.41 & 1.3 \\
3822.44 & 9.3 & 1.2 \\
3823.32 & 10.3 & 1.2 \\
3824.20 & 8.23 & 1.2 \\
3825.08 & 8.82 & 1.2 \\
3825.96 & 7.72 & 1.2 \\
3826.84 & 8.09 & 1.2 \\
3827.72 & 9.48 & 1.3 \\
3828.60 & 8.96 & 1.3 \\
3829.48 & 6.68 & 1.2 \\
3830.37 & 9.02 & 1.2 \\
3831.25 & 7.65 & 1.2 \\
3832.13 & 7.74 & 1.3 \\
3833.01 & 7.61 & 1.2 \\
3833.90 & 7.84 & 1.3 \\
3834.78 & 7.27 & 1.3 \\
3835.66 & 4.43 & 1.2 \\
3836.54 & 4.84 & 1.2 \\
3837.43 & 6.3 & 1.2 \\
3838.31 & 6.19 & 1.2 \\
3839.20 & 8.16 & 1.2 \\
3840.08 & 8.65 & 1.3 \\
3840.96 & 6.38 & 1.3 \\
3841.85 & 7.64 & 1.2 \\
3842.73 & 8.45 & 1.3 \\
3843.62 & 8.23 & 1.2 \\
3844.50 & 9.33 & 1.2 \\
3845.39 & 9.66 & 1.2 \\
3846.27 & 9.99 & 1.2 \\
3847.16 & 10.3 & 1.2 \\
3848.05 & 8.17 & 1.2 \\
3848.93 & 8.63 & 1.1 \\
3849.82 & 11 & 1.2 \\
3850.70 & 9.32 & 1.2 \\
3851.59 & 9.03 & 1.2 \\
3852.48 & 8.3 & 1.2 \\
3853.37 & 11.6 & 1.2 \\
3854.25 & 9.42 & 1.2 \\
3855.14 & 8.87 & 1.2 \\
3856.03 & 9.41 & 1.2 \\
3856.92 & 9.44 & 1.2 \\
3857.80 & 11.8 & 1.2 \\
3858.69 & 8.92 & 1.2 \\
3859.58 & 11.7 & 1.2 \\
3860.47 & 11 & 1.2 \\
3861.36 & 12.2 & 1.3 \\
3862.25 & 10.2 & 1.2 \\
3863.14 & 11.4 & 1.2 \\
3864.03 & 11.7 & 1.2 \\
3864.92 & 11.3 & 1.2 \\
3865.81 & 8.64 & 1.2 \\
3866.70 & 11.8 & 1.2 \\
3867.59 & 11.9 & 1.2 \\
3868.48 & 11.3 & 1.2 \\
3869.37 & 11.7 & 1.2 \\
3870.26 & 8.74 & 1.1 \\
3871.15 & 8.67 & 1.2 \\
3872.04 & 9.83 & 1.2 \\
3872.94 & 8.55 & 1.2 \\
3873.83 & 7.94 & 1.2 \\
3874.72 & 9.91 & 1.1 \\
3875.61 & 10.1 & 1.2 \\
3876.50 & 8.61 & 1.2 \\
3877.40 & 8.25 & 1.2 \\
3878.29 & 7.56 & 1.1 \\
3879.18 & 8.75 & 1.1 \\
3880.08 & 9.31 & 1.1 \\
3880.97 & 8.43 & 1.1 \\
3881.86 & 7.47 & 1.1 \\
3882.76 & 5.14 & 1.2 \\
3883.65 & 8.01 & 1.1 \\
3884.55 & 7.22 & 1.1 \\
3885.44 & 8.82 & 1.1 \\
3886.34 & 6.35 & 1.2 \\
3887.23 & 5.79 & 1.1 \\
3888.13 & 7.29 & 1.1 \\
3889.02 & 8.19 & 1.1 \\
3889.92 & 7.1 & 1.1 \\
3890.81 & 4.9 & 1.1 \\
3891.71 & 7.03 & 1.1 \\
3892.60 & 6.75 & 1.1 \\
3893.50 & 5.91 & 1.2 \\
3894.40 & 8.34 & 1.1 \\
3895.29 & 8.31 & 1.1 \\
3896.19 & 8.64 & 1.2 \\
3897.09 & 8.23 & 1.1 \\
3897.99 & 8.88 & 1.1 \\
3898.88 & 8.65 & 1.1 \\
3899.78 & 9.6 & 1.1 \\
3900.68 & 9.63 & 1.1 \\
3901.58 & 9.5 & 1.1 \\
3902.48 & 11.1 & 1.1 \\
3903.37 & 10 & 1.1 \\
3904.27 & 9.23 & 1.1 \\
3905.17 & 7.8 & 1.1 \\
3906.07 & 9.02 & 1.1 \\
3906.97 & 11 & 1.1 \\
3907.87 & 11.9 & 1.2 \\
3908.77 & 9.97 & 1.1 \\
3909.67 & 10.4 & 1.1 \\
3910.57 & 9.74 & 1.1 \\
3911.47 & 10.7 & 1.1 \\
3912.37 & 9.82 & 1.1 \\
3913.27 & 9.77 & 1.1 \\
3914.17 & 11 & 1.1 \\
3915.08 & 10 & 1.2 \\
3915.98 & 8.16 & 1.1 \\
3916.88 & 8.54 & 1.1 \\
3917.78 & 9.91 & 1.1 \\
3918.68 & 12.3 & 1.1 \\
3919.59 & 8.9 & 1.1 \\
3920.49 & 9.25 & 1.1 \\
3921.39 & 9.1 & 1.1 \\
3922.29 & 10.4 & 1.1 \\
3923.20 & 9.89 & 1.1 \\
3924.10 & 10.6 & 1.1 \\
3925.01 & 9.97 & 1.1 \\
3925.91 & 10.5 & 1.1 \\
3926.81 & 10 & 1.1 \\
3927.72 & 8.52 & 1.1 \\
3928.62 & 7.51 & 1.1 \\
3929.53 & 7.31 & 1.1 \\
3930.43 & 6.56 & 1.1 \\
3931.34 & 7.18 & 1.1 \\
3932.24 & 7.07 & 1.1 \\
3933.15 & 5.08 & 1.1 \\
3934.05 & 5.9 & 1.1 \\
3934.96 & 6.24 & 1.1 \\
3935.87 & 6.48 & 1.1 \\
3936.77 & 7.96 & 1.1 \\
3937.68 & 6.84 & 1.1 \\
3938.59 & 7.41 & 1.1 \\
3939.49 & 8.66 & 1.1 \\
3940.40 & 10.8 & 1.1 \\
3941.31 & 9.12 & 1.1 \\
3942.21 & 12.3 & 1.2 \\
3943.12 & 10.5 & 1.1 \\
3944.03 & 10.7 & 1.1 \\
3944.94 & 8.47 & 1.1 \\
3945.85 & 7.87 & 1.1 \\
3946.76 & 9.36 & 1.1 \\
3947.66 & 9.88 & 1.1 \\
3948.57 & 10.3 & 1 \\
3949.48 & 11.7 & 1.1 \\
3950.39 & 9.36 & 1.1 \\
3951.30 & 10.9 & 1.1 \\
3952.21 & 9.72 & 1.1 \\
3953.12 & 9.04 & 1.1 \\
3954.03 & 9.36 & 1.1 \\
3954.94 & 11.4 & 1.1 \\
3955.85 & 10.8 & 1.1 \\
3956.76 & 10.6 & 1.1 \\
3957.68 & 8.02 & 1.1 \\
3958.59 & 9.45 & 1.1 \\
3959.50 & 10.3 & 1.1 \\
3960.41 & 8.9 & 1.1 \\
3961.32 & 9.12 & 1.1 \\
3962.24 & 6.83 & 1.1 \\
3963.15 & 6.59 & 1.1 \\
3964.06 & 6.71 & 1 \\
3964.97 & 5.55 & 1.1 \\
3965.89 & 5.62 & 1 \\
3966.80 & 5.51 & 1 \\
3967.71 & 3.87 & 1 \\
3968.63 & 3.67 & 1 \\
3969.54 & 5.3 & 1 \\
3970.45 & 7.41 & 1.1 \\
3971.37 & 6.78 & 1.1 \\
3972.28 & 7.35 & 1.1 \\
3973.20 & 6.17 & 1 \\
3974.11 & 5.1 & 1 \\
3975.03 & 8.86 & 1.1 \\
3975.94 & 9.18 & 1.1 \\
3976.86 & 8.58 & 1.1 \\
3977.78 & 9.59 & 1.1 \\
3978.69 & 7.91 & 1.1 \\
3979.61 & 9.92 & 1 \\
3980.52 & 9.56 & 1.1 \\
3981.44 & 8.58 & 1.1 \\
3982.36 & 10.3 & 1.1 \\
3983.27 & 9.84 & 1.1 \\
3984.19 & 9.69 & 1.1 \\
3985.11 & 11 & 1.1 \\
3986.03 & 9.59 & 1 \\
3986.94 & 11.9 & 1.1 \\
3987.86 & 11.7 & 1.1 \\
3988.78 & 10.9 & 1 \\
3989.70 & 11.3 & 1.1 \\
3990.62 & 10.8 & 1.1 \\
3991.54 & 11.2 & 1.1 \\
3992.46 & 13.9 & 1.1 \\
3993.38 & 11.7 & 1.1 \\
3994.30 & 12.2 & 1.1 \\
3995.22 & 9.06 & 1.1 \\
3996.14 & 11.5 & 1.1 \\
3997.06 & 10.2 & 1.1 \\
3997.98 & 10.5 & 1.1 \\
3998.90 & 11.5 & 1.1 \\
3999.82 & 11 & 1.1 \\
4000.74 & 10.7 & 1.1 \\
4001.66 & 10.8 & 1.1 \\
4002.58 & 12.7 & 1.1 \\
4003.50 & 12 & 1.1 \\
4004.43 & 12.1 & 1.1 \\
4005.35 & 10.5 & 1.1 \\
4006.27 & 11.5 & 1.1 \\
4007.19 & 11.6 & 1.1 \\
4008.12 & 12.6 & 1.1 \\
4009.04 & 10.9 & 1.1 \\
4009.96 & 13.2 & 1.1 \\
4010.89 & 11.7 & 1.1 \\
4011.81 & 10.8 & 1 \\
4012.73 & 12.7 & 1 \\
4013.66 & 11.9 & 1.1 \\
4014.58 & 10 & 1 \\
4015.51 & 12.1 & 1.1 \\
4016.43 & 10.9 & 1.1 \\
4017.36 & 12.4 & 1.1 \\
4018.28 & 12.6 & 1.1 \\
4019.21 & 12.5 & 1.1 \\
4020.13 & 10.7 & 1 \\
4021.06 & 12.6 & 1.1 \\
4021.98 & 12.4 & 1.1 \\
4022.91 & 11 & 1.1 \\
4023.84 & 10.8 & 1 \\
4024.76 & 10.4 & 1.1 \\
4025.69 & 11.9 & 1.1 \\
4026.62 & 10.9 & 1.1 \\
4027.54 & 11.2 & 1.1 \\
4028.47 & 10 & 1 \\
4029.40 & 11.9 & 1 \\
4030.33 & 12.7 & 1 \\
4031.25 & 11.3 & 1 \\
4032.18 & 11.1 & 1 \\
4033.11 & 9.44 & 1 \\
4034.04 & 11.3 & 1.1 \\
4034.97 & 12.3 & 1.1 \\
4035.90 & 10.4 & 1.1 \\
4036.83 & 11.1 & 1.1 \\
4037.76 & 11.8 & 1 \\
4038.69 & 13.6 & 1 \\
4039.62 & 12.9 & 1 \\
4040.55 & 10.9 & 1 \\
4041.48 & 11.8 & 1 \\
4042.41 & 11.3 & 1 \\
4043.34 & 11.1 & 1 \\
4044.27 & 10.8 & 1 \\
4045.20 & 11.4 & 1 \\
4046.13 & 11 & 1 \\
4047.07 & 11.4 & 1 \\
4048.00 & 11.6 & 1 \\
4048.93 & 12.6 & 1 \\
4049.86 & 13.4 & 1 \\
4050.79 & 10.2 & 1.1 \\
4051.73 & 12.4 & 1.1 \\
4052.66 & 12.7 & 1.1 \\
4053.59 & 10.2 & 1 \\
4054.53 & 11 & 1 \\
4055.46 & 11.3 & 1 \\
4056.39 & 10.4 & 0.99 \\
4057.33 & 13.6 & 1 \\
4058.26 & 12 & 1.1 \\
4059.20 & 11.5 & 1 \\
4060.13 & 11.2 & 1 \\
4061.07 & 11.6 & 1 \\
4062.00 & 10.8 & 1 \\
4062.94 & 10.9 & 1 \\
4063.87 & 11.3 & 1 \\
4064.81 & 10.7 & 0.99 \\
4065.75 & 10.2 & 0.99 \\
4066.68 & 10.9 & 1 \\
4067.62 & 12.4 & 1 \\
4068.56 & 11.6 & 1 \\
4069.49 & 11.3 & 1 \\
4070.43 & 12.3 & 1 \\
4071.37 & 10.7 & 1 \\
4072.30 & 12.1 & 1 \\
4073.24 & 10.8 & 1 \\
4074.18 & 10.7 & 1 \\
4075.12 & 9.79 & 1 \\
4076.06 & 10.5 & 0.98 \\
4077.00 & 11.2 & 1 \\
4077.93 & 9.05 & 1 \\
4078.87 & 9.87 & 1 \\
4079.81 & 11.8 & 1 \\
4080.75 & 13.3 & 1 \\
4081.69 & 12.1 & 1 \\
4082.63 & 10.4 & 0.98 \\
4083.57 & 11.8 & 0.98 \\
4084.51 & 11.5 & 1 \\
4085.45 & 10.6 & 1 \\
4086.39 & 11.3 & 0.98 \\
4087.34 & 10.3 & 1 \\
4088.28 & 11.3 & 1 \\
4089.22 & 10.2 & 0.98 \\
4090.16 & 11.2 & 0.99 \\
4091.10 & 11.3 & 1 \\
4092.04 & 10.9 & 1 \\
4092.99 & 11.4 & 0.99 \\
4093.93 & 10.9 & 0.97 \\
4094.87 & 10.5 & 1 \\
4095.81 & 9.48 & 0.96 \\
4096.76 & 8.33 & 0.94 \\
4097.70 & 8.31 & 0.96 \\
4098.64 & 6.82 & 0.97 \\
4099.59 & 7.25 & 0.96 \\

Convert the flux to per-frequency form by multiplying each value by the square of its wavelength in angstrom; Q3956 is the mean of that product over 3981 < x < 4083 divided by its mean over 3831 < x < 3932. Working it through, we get 1.4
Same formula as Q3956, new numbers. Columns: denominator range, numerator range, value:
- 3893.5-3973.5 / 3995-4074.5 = 1.38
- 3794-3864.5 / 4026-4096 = 1.45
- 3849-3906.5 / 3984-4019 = 1.35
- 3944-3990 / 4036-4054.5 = 1.39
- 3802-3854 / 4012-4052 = 1.48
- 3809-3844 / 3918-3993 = 1.14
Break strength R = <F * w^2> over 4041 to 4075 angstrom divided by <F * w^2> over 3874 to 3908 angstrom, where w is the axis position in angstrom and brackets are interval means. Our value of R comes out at 1.5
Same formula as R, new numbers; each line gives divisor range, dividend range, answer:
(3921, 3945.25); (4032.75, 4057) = 1.42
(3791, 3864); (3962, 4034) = 1.27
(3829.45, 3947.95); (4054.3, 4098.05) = 1.36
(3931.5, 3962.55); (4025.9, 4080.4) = 1.32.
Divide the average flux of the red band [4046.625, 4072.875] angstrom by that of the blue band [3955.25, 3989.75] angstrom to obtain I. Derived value 1.38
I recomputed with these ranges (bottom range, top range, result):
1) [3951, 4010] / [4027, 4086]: 1.19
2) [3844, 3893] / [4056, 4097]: 1.21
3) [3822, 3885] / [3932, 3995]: 0.99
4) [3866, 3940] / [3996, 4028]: 1.32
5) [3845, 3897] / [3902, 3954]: 1.02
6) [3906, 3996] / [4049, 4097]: 1.23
